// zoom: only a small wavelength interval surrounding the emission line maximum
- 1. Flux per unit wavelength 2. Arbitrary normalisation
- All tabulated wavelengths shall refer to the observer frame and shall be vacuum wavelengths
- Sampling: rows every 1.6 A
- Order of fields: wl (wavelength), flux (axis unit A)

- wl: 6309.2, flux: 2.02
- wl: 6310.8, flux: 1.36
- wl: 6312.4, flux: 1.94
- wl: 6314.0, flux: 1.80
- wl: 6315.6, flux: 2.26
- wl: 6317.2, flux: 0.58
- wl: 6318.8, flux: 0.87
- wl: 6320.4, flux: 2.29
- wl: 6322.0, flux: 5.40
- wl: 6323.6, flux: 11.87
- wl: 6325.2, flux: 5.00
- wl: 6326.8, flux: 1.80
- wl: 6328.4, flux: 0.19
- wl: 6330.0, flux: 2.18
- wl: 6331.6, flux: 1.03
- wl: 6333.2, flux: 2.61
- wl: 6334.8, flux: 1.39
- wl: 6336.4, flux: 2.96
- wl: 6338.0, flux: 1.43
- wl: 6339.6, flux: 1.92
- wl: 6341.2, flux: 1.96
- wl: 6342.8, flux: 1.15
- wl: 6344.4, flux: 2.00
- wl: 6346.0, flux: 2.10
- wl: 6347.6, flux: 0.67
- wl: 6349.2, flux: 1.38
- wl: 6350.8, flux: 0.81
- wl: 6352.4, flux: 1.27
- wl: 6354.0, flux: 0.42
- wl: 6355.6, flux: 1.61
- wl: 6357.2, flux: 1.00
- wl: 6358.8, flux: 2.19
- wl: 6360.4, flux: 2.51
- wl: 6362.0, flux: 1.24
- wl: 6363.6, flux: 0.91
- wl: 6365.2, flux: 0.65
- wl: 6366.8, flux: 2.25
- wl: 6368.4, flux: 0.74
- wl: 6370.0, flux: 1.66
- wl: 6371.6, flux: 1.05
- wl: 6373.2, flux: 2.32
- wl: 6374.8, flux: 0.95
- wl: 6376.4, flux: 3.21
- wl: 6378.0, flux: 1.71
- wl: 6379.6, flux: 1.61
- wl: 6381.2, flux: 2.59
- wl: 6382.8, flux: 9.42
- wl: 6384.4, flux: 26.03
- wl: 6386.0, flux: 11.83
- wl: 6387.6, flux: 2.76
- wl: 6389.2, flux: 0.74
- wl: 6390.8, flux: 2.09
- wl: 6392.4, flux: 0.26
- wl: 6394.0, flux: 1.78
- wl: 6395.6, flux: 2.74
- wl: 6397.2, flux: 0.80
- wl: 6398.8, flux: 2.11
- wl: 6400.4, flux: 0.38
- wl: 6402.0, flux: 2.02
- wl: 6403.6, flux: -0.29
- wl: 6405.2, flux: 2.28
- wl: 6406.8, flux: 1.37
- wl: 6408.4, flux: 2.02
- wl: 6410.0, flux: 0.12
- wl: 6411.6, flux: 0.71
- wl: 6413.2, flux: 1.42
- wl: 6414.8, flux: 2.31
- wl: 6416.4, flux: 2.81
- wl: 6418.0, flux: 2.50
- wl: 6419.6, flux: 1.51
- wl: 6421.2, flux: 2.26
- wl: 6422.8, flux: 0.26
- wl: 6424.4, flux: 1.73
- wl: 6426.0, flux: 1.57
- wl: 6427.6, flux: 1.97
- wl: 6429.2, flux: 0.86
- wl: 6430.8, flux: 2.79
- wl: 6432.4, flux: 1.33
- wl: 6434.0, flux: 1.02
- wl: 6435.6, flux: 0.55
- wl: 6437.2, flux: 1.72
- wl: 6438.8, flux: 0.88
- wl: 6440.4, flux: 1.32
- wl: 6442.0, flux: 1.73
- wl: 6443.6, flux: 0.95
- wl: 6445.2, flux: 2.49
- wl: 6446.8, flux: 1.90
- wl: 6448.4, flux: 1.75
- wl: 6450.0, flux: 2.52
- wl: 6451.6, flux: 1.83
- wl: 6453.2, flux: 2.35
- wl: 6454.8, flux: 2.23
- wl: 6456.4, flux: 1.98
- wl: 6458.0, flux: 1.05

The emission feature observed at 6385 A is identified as [O III] 5007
